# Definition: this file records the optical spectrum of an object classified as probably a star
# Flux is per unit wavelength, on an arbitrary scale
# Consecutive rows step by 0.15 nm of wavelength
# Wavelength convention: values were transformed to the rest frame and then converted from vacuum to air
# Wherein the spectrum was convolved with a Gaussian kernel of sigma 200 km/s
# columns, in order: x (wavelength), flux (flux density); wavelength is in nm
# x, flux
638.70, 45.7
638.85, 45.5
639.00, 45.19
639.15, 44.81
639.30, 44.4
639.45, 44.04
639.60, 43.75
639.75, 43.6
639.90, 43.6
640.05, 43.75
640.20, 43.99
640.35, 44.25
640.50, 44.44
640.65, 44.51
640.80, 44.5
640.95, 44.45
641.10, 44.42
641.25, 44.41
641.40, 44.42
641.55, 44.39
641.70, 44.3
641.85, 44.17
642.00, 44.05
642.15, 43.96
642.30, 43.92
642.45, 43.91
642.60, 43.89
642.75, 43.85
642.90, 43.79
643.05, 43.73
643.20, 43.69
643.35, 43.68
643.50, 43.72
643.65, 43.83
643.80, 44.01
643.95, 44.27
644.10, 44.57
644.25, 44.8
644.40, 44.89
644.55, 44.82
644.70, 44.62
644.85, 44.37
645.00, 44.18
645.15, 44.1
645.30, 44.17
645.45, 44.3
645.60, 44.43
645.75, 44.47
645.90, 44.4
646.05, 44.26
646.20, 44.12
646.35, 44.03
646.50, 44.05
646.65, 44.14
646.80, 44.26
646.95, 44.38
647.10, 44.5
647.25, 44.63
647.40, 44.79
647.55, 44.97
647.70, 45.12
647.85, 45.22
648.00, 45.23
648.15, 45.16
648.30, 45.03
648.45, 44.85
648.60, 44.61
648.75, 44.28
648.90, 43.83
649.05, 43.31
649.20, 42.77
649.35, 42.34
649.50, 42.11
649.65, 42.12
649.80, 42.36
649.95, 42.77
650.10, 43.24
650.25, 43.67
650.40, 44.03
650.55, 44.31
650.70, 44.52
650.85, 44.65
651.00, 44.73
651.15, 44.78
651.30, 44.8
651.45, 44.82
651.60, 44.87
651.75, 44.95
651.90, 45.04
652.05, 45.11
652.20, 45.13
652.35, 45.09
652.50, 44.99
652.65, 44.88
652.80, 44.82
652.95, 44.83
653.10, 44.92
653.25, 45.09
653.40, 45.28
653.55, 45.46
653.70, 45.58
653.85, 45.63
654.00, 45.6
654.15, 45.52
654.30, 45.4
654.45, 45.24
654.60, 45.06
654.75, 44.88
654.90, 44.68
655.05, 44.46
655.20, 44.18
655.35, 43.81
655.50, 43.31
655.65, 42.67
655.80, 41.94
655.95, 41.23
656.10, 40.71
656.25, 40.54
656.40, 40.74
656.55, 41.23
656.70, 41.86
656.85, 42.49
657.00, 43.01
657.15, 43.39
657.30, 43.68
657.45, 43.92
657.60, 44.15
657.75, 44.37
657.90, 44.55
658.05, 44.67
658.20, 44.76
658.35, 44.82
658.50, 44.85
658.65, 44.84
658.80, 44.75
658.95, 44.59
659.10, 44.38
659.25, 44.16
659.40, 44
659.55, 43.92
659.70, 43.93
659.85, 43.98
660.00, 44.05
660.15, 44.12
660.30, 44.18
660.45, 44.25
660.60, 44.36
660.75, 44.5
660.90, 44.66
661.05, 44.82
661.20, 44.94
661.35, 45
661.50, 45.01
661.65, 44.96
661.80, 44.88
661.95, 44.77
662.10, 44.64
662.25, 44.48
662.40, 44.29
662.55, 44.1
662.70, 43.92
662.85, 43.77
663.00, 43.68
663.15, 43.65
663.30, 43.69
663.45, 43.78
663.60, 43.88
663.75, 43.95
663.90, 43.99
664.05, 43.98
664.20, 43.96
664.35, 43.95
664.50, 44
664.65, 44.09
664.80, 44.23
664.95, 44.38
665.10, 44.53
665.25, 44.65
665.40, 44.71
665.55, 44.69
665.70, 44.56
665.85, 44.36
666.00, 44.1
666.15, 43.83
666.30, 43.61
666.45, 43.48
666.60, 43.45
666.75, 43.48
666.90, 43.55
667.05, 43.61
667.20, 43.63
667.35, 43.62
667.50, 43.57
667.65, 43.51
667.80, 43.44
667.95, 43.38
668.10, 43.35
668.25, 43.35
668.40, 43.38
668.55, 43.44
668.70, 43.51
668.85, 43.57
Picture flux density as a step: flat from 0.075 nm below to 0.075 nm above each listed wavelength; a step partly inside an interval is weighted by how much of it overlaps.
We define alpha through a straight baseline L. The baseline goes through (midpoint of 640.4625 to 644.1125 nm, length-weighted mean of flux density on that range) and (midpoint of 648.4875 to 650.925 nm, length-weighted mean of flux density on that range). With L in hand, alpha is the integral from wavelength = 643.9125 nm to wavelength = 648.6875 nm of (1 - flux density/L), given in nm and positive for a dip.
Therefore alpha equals -0.09 nm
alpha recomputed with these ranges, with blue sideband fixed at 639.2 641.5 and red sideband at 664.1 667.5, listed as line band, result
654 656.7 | 0.05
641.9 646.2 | 0.00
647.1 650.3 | 0.01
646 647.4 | 0.00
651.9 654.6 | -0.07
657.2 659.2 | -0.02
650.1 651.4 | -0.01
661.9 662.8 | -0.01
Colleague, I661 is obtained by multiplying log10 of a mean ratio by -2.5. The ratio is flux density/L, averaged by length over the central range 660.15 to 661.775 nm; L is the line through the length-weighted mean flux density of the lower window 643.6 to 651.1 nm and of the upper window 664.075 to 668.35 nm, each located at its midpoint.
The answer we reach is -0.02 mag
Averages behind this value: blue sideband 44.2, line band 44.6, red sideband 43.9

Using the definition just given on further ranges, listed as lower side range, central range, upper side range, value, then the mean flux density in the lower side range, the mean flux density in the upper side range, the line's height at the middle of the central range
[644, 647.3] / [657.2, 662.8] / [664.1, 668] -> -0.01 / 44.4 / 43.9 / 44.1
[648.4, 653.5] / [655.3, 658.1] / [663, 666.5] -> 0.04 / 44.2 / 44.1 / 44.2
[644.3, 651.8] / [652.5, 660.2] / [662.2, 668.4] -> 0.00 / 44.2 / 43.9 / 44.1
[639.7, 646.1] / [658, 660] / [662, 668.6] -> -0.01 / 44.2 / 43.9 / 44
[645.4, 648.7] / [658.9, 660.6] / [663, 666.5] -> 0.00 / 44.6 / 44.1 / 44.2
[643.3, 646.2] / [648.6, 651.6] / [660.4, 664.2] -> 0.01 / 44.3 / 44.3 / 44.3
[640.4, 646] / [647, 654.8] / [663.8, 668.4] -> -0.01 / 44.2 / 43.9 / 44.1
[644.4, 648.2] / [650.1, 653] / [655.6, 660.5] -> -0.02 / 44.5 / 43.5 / 44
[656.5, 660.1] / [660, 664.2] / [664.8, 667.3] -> -0.01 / 44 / 44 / 44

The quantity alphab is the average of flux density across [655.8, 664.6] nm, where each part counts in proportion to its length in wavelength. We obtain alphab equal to 43.9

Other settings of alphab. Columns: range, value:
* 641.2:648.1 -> 44.3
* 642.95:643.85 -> 43.8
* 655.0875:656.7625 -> 42.1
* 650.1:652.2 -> 44.6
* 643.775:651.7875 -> 44.2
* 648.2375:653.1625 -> 44.2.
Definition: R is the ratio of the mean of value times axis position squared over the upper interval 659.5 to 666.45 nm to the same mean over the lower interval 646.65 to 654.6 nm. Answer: 1.0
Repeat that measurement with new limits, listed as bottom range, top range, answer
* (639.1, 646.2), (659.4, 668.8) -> 1.06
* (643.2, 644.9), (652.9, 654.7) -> 1.05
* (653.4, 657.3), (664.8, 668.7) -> 1.04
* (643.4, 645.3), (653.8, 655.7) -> 1.04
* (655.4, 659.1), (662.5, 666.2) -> 1.04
